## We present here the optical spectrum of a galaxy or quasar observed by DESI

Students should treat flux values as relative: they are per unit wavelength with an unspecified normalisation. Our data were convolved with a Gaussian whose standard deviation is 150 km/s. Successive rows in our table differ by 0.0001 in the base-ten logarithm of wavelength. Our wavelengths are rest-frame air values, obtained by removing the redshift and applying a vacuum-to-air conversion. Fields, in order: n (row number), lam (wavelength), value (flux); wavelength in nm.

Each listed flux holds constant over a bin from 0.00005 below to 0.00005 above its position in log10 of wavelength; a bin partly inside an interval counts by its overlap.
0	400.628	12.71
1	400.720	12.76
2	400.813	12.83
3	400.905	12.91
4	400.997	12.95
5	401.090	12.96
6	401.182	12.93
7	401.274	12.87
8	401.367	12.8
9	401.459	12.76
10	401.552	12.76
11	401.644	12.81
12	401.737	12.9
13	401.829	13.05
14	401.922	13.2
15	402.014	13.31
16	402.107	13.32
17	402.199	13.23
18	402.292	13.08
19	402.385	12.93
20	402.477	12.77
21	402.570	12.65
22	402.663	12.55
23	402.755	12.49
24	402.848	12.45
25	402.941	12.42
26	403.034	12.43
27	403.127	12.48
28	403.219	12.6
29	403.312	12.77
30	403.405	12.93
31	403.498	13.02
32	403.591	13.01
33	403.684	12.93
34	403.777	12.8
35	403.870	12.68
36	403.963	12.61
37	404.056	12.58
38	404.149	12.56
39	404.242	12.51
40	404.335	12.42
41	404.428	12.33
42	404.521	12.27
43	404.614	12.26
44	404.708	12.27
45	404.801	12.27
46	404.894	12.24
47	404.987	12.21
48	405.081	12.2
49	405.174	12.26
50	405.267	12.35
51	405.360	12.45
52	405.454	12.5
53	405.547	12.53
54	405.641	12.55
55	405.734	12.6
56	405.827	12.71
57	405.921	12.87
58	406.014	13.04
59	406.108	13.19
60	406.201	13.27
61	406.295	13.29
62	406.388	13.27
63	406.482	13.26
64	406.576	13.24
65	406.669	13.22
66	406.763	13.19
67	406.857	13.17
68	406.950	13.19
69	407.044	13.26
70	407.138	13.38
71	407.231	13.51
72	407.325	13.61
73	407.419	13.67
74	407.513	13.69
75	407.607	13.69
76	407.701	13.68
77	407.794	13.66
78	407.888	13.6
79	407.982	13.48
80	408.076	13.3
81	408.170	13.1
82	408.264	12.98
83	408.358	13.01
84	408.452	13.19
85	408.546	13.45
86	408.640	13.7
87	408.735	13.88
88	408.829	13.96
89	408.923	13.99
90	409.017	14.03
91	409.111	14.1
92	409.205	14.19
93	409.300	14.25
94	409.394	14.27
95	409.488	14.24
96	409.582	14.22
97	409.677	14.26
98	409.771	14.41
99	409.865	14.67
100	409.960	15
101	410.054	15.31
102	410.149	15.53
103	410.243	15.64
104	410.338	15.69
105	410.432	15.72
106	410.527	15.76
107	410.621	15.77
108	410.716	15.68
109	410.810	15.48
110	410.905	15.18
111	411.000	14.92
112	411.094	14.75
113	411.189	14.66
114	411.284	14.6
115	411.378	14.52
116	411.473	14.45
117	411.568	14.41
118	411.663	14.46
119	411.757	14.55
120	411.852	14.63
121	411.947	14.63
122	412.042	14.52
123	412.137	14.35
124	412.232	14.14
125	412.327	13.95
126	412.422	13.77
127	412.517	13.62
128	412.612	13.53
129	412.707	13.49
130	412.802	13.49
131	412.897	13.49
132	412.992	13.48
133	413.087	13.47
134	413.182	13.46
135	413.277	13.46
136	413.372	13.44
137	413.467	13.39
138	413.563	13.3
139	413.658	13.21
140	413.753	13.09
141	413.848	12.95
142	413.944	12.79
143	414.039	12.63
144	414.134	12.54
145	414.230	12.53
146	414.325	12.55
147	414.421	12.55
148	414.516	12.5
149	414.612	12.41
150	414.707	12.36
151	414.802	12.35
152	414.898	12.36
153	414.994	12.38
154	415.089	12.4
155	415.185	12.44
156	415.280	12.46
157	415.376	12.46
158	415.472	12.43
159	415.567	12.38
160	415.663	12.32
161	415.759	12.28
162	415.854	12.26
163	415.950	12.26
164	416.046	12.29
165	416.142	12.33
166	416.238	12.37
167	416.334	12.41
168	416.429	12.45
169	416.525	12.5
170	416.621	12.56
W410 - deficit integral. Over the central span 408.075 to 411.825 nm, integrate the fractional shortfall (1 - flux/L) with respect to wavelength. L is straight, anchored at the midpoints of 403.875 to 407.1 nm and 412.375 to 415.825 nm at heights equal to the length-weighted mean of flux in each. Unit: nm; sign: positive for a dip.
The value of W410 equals -0.50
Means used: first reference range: 12.7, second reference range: 12.9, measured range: 14.5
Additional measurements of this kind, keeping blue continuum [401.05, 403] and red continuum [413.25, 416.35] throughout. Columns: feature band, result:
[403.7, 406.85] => 0.03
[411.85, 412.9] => -0.11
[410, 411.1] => -0.24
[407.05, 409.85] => -0.22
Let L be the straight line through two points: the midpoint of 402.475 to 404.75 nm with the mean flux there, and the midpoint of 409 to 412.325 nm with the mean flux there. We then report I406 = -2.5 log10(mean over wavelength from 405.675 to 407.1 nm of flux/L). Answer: 0.03 mag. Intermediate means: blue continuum 12.6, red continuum 14.8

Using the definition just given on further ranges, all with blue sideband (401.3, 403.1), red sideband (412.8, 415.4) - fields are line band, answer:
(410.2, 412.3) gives -0.16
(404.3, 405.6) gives 0.04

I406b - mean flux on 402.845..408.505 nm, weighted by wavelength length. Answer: 12.9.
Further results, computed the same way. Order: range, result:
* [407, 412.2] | 14.3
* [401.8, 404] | 12.8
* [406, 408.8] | 13.4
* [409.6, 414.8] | 14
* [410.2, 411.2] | 15.4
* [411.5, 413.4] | 13.9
